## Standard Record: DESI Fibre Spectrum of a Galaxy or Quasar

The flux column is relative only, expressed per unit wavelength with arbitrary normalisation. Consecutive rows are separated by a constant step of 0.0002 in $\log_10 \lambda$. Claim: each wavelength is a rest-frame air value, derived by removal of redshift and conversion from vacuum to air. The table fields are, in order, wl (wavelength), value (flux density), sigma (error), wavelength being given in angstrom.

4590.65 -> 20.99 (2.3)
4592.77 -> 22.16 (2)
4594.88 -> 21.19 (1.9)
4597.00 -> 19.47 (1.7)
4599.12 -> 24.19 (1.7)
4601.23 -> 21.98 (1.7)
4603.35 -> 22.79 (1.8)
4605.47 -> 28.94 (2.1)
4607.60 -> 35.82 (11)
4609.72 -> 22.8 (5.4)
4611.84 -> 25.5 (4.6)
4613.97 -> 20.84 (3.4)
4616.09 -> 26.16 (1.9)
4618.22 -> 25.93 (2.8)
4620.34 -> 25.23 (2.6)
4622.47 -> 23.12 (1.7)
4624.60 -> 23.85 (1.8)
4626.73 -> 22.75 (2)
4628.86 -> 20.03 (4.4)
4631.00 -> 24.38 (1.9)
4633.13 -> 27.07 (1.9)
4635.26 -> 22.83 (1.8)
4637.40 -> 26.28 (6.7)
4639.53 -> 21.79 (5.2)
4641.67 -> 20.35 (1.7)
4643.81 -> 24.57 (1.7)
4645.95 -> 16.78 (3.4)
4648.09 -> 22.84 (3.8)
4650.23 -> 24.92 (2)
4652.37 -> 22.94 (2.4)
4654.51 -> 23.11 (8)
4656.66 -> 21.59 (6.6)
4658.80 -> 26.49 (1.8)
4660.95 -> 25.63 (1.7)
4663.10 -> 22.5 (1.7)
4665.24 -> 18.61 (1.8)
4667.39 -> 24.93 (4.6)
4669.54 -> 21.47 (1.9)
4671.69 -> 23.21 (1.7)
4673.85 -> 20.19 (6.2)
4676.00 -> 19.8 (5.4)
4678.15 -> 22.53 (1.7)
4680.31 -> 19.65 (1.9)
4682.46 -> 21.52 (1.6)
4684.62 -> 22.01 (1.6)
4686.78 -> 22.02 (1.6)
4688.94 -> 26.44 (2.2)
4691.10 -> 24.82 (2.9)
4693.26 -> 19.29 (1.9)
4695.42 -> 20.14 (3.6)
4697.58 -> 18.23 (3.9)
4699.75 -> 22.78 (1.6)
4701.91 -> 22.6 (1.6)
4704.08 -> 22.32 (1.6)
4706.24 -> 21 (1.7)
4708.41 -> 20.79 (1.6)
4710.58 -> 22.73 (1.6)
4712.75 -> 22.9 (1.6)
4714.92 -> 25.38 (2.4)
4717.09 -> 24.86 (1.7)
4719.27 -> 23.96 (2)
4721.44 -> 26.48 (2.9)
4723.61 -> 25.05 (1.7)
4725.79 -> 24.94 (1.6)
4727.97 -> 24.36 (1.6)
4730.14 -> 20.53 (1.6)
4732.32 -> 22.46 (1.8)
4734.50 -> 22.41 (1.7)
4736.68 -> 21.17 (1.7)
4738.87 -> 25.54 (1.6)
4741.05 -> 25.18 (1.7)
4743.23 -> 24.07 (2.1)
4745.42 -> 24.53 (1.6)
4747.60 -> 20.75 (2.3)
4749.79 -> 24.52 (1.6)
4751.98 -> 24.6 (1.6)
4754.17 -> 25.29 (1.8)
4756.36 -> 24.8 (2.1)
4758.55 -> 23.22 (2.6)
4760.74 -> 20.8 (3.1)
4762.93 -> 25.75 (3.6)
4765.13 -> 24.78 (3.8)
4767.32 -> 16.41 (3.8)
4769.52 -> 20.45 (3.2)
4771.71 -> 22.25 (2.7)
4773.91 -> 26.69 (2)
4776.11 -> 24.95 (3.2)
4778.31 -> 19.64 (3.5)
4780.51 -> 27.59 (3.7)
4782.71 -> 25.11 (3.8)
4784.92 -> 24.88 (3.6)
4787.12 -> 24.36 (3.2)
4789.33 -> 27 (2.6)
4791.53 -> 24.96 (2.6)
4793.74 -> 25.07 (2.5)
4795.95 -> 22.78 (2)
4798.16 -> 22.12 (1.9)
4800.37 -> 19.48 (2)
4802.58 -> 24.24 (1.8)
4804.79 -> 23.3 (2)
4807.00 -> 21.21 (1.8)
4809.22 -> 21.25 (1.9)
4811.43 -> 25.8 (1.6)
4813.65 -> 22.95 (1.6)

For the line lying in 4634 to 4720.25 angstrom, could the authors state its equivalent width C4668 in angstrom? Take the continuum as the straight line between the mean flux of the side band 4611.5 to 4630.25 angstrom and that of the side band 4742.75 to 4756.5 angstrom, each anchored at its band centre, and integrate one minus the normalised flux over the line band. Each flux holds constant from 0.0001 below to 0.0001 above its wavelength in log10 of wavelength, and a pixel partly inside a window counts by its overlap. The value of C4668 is 5.0 angstrom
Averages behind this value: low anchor 23.6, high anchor 24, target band 22.4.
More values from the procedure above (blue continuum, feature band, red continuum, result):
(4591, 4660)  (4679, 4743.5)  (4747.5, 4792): 2.48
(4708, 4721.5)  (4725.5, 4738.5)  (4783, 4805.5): 0.64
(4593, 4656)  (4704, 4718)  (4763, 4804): 0.44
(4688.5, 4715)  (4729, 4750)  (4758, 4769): -0.97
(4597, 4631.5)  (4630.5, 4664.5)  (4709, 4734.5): 1.36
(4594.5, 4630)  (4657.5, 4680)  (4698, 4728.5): 1.29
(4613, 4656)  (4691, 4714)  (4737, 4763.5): 2.13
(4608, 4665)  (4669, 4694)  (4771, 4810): 1.74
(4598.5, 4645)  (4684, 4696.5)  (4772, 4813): 0.89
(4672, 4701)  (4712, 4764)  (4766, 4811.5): -3.47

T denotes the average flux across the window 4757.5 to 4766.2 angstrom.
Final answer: 23.6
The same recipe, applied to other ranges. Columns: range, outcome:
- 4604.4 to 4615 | 26.8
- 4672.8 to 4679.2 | 20.9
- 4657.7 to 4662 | 26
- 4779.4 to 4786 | 25.8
